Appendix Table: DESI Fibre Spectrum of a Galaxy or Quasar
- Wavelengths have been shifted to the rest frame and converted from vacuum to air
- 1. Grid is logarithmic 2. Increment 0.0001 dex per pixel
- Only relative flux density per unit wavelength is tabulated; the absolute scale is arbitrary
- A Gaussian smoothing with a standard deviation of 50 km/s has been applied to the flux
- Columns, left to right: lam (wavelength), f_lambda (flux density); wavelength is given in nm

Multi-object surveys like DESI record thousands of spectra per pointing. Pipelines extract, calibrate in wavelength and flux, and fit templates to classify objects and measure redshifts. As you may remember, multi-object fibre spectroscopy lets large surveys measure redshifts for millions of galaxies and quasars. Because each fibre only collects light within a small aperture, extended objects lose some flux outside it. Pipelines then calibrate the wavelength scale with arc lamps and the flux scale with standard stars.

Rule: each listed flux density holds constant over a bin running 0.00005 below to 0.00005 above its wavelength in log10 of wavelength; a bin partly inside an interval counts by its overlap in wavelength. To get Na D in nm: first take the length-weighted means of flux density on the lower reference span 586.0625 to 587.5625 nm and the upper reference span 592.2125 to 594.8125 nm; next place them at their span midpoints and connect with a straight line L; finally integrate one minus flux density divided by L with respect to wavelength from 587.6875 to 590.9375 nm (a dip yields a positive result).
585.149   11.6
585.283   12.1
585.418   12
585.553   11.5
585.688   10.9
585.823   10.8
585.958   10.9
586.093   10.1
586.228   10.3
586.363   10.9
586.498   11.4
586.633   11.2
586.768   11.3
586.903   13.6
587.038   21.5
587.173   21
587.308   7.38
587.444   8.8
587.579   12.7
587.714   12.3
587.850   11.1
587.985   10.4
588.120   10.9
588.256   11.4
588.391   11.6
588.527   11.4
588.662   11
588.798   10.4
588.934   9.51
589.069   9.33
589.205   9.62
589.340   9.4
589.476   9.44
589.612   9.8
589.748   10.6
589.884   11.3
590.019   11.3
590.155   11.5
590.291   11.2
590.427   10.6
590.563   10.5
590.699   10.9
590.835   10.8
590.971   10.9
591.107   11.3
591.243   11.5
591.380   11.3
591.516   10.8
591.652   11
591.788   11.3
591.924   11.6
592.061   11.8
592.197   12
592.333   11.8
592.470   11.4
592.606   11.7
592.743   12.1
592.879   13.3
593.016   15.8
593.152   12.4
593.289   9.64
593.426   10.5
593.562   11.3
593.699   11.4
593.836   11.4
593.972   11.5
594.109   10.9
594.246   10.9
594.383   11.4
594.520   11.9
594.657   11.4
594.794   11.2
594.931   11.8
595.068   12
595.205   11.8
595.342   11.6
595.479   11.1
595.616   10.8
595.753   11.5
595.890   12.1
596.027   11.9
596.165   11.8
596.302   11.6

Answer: 0.42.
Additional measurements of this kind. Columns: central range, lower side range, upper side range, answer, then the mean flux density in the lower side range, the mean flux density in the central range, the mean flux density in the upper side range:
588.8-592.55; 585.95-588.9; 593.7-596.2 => 0.28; 11.9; 10.8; 11.5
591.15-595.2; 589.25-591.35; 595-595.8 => -0.17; 10.7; 11.6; 11.5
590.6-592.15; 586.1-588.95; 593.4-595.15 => 0.05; 11.9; 11.2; 11.4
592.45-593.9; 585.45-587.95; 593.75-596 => -0.04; 12.1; 11.9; 11.5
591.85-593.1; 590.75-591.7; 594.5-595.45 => -0.12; 11.1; 12.4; 11.6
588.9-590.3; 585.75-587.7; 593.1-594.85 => 0.19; 12.3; 10.3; 11.2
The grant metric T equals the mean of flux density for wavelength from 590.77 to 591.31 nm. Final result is 11.1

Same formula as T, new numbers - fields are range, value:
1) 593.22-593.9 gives 10.8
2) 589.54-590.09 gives 10.7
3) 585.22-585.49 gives 12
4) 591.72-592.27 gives 11.7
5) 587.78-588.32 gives 10.9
